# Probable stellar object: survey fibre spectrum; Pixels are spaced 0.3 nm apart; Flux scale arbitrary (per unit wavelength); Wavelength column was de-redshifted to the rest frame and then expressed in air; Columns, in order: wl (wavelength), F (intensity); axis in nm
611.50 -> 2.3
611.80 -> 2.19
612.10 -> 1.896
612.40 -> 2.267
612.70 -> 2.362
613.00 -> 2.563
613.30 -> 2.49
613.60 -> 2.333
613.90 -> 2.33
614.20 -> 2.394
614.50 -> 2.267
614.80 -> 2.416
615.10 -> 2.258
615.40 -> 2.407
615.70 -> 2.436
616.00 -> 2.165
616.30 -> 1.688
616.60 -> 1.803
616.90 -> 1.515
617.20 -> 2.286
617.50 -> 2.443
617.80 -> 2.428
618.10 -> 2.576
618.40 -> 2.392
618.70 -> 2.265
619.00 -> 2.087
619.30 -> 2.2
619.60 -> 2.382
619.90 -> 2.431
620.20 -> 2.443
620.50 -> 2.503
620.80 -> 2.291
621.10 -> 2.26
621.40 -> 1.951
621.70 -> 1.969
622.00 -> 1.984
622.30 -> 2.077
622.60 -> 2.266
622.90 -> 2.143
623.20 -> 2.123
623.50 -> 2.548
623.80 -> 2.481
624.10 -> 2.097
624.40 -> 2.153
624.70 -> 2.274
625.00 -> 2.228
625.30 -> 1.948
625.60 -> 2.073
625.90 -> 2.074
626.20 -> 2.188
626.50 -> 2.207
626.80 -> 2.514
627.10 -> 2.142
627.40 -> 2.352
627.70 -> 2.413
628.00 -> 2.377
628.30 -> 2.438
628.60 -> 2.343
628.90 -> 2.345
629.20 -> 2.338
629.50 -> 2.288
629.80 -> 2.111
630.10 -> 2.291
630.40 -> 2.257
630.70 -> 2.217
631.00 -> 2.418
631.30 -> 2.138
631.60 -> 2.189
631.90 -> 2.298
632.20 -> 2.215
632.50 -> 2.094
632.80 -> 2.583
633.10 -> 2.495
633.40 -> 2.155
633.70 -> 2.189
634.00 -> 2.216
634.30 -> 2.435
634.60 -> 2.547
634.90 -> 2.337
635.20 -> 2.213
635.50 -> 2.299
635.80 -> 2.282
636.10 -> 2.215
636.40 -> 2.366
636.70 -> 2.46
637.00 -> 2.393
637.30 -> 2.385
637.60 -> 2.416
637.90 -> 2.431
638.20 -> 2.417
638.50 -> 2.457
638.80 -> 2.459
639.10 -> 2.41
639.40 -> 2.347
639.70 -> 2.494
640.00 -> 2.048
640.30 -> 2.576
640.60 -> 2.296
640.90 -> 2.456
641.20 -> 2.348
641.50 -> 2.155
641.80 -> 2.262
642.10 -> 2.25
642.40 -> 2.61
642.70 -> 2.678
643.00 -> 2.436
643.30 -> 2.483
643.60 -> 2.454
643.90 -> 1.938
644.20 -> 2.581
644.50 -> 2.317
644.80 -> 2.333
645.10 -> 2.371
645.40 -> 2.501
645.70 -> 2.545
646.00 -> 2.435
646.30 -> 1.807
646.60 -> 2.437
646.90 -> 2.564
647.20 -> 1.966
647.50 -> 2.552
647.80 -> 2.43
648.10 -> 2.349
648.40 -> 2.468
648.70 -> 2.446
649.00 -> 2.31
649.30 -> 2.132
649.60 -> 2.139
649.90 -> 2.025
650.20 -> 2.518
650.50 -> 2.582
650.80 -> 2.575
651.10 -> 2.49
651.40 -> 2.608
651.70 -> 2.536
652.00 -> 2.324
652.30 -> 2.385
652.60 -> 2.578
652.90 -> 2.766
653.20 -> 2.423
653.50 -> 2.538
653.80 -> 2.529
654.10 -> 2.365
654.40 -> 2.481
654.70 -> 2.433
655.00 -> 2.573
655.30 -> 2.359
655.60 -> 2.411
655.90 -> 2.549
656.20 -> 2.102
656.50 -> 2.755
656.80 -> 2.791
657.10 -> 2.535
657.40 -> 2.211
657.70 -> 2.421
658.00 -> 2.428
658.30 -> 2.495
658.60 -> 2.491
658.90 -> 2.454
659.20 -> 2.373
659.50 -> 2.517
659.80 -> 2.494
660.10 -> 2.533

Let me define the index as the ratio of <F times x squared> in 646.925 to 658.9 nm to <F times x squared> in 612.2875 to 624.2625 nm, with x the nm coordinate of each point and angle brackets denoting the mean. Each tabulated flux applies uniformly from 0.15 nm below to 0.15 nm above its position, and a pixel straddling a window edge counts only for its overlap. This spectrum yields 1.21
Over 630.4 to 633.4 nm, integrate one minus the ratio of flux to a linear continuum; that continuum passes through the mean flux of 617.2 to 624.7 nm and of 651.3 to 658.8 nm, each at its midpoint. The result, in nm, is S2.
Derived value 0.07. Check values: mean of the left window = 2.27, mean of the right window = 2.48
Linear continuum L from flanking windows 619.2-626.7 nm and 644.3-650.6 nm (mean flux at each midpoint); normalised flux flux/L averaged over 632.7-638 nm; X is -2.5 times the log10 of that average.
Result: -0.03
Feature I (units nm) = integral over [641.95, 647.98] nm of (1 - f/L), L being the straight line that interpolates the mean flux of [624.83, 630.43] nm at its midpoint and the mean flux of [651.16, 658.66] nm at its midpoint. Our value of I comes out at 0.04 nm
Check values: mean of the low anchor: 2.26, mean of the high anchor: 2.48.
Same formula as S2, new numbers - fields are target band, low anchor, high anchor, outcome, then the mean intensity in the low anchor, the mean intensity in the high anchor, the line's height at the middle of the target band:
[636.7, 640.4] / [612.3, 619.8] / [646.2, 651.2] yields -0.13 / 2.27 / 2.34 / 2.32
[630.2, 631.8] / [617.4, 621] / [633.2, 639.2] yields 0.08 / 2.37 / 2.35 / 2.36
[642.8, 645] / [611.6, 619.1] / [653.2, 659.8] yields 0.03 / 2.25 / 2.47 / 2.4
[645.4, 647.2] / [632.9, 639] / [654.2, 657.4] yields 0.07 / 2.36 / 2.48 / 2.42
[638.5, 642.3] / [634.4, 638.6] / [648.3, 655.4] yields 0.06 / 2.37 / 2.44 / 2.39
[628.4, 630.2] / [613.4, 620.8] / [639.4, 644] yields 0.02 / 2.27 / 2.37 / 2.32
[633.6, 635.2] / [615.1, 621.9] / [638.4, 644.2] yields 0.00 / 2.22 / 2.38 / 2.33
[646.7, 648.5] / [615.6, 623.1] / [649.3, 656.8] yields 0.02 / 2.2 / 2.46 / 2.42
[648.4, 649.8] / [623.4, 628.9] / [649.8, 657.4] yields 0.10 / 2.27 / 2.49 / 2.45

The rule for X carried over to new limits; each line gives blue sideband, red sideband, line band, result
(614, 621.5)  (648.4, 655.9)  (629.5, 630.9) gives 0.042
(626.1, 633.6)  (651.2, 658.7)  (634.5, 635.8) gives 0.001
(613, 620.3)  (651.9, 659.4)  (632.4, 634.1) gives 0.029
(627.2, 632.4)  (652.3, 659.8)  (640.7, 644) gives 0.003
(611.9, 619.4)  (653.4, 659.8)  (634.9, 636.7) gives 0.029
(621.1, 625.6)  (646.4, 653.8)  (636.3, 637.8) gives -0.052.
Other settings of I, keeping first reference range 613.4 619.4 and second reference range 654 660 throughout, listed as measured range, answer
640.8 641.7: 0.03 nm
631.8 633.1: 0.00 nm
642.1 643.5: -0.08 nm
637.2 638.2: -0.02 nm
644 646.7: 0.04 nm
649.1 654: -0.02 nm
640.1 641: -0.02 nm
